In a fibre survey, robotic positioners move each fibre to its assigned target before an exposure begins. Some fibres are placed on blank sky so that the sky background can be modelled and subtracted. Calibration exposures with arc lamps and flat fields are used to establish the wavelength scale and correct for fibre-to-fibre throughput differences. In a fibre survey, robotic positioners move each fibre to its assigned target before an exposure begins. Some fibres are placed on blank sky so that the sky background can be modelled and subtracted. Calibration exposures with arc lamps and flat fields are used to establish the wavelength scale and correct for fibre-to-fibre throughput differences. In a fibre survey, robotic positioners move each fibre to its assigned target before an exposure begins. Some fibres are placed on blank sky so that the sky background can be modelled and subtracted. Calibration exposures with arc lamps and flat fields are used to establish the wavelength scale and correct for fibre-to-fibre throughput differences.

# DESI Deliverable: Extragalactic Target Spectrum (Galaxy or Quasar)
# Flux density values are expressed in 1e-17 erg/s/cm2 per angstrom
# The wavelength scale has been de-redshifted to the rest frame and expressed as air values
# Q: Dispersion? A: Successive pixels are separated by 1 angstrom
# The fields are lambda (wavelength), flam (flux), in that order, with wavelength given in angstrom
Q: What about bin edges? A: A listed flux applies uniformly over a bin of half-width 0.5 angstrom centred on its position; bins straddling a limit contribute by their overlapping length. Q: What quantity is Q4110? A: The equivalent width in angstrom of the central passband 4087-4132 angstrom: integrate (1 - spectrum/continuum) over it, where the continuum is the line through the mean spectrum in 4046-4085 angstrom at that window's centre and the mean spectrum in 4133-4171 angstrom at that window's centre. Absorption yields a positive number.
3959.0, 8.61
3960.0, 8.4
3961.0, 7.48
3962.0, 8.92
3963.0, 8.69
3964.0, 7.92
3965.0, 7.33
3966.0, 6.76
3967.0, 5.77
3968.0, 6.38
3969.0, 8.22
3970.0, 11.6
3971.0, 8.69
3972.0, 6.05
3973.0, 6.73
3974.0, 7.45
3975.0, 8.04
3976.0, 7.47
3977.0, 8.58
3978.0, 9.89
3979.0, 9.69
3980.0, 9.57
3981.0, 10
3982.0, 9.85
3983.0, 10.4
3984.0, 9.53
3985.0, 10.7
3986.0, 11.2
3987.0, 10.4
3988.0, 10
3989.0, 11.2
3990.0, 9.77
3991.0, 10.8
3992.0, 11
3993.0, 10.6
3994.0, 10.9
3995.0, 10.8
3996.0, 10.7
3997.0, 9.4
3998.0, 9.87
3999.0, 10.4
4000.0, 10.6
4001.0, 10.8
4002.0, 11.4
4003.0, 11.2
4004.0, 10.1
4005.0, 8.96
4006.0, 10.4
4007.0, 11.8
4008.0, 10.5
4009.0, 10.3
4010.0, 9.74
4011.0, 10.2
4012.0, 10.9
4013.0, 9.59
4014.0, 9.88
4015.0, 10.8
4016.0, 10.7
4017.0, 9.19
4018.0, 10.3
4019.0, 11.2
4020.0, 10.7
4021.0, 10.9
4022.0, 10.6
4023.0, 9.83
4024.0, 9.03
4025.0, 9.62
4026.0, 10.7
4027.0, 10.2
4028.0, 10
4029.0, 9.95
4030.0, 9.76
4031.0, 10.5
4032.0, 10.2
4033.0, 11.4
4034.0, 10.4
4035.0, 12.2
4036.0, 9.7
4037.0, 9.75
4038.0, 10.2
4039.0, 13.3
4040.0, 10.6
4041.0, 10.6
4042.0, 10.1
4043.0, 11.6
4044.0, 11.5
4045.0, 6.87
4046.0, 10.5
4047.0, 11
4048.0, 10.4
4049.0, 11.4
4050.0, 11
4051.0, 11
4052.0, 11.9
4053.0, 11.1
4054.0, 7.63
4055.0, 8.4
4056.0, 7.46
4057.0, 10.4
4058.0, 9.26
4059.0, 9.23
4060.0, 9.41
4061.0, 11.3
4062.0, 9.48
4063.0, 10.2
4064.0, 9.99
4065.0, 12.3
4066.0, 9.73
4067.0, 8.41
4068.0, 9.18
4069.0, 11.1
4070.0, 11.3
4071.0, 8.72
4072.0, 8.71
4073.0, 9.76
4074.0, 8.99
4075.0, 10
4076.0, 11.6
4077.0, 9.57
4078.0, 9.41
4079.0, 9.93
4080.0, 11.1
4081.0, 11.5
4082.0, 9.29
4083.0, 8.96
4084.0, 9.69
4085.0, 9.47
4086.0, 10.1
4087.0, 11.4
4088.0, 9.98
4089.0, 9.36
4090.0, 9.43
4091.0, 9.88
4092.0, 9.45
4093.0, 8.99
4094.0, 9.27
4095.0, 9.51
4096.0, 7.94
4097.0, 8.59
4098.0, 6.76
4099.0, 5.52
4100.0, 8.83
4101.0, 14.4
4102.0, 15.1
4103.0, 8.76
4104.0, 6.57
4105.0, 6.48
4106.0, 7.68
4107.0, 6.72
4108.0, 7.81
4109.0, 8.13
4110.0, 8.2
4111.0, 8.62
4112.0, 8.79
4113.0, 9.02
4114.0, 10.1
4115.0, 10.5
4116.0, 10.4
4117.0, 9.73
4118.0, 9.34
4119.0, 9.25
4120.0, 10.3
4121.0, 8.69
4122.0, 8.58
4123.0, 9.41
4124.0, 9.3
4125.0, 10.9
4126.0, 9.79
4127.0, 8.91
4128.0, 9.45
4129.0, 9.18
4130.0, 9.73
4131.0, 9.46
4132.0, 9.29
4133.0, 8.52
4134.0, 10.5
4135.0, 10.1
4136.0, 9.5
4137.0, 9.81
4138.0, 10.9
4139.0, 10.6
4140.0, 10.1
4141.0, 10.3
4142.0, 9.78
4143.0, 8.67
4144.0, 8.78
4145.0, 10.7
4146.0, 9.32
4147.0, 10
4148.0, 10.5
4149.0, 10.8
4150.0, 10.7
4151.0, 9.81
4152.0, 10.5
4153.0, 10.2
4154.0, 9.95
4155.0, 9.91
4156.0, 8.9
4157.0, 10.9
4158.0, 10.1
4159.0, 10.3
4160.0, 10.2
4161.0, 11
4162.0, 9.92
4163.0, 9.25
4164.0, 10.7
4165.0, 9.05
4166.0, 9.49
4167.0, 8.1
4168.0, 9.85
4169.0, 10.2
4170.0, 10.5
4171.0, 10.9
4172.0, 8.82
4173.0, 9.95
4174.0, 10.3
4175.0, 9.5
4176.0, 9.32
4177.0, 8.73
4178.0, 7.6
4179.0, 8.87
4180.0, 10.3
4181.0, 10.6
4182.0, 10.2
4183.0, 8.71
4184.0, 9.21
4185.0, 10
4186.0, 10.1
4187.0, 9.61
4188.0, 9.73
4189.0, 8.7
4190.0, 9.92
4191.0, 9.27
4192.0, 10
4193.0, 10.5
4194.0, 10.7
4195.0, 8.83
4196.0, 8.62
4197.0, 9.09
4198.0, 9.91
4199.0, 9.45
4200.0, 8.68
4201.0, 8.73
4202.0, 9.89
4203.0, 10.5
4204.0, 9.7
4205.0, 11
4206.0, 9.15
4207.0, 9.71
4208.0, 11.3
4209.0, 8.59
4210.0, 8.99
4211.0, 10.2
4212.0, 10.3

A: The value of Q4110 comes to 3.7 angstrom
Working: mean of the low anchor 9.99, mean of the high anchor 9.99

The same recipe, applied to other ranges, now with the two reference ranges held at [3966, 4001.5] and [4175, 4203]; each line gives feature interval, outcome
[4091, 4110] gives 1.5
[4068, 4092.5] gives -1.2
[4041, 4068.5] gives -1.6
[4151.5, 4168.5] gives -0.8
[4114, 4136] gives -0.3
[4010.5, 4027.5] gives -1.4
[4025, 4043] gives -2.1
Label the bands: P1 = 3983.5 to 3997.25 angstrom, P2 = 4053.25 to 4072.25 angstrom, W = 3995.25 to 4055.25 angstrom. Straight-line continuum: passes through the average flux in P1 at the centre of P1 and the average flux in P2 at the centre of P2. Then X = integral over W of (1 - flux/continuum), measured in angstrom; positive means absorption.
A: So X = -1.9 angstrom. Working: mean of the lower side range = 10.5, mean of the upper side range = 9.62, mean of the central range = 10.4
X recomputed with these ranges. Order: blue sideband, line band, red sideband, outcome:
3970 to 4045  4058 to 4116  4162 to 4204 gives 2.38 angstrom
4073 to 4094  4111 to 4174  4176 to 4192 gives -1.15 angstrom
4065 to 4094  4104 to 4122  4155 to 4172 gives 2.08 angstrom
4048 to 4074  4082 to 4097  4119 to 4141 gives 0.50 angstrom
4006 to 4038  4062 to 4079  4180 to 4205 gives 0.37 angstrom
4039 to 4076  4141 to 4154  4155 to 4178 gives -0.22 angstrom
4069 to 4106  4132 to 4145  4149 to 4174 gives 0.06 angstrom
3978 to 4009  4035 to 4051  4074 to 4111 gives -1.26 angstrom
